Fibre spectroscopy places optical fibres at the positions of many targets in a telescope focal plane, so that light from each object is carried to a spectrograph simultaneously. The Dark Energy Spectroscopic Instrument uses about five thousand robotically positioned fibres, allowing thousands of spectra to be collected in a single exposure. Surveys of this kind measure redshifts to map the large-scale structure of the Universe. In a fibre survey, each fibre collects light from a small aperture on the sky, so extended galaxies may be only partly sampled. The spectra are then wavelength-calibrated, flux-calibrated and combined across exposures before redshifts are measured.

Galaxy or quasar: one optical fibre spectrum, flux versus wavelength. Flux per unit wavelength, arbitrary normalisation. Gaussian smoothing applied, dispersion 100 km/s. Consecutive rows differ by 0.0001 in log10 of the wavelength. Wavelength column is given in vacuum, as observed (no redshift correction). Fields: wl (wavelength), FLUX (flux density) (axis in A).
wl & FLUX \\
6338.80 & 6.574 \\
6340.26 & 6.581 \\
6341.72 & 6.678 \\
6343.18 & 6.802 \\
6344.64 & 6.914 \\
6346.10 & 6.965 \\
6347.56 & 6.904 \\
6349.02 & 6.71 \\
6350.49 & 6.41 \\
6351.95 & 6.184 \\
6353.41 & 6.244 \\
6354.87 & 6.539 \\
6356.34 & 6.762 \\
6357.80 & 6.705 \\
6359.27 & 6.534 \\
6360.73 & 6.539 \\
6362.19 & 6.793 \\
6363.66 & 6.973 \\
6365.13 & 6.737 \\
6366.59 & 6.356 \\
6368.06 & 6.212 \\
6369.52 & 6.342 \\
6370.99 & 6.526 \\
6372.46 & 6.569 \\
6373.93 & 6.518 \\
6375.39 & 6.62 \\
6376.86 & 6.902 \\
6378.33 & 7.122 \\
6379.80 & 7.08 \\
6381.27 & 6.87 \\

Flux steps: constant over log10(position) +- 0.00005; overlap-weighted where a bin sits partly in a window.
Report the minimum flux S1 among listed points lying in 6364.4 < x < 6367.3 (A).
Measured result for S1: 6.356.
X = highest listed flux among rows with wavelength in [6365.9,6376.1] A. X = 6.62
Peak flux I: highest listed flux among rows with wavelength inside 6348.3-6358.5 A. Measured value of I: 6.762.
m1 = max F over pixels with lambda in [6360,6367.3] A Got 6.973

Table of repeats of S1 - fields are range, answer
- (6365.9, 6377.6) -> 6.212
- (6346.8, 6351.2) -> 6.41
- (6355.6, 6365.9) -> 6.534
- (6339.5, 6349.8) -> 6.581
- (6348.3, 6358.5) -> 6.184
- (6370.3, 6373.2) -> 6.526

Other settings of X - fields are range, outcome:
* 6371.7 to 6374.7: 6.569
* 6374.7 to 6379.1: 7.122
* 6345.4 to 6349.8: 6.965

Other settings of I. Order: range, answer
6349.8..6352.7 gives 6.41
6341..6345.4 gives 6.914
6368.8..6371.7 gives 6.526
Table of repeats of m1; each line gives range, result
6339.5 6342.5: 6.678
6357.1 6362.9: 6.793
